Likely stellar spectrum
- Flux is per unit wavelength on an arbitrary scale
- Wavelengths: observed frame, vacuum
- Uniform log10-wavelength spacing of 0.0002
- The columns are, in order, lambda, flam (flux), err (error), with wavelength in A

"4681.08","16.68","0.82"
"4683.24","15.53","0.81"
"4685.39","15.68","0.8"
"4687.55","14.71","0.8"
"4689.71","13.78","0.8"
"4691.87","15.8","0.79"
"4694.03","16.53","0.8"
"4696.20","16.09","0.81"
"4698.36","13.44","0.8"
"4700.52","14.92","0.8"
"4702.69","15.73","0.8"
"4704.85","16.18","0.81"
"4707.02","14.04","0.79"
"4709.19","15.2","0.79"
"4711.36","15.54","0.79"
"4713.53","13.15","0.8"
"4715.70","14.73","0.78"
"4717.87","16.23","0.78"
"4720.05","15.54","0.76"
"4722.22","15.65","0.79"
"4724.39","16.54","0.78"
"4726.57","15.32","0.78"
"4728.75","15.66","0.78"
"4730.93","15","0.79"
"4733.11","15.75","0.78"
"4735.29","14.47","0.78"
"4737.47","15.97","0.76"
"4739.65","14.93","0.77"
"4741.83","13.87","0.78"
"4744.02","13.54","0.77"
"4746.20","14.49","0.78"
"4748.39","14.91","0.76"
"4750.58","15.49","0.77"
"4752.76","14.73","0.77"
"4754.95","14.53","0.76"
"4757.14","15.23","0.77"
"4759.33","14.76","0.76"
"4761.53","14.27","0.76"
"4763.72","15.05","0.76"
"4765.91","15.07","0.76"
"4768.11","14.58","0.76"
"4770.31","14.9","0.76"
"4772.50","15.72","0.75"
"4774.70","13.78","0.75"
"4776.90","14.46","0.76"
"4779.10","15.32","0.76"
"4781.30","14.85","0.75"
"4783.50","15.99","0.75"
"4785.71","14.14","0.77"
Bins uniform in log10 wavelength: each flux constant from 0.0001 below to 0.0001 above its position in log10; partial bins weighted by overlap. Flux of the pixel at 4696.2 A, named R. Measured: 16.09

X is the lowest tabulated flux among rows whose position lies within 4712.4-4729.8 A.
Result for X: 13.15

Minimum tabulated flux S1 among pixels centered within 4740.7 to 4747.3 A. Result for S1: 13.54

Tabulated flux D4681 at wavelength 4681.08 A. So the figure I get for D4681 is 16.68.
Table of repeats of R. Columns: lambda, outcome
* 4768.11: 14.58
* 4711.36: 15.54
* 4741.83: 13.87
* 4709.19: 15.2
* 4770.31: 14.9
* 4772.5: 15.72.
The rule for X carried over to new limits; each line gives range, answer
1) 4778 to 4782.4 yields 14.85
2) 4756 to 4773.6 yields 14.27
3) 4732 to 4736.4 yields 14.47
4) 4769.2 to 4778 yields 13.78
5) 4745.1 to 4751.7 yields 14.49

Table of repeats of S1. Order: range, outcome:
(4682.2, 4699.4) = 13.44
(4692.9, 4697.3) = 16.09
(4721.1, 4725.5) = 15.65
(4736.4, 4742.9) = 13.87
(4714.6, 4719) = 14.73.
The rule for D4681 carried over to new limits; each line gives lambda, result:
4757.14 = 15.23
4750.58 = 15.49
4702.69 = 15.73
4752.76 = 14.73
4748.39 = 14.91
